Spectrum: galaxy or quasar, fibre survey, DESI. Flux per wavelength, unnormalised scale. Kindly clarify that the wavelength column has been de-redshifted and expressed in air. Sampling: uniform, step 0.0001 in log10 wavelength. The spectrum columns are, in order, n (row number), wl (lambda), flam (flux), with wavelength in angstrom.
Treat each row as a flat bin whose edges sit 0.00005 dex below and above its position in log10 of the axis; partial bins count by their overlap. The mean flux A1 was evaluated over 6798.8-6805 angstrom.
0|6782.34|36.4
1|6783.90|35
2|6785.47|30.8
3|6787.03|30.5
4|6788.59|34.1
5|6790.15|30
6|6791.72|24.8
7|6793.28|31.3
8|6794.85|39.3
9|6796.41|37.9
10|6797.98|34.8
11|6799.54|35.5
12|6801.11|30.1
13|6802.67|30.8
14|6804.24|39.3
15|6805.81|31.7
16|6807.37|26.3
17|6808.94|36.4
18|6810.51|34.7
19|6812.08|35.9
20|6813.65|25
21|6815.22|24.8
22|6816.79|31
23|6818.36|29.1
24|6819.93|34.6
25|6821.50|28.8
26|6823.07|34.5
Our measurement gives 33.9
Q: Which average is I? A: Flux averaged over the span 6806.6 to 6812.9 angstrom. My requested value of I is 33.3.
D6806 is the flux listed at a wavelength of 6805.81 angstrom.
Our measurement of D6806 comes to 31.7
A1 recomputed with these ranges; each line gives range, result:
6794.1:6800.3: 36.9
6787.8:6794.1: 30.1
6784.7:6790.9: 31.4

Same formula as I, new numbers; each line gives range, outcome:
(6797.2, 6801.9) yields 33.5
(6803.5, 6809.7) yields 33.4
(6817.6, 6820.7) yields 31.9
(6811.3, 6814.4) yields 30.5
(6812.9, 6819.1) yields 27.5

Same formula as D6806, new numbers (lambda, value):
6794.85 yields 39.3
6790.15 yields 30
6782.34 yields 36.4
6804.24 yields 39.3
